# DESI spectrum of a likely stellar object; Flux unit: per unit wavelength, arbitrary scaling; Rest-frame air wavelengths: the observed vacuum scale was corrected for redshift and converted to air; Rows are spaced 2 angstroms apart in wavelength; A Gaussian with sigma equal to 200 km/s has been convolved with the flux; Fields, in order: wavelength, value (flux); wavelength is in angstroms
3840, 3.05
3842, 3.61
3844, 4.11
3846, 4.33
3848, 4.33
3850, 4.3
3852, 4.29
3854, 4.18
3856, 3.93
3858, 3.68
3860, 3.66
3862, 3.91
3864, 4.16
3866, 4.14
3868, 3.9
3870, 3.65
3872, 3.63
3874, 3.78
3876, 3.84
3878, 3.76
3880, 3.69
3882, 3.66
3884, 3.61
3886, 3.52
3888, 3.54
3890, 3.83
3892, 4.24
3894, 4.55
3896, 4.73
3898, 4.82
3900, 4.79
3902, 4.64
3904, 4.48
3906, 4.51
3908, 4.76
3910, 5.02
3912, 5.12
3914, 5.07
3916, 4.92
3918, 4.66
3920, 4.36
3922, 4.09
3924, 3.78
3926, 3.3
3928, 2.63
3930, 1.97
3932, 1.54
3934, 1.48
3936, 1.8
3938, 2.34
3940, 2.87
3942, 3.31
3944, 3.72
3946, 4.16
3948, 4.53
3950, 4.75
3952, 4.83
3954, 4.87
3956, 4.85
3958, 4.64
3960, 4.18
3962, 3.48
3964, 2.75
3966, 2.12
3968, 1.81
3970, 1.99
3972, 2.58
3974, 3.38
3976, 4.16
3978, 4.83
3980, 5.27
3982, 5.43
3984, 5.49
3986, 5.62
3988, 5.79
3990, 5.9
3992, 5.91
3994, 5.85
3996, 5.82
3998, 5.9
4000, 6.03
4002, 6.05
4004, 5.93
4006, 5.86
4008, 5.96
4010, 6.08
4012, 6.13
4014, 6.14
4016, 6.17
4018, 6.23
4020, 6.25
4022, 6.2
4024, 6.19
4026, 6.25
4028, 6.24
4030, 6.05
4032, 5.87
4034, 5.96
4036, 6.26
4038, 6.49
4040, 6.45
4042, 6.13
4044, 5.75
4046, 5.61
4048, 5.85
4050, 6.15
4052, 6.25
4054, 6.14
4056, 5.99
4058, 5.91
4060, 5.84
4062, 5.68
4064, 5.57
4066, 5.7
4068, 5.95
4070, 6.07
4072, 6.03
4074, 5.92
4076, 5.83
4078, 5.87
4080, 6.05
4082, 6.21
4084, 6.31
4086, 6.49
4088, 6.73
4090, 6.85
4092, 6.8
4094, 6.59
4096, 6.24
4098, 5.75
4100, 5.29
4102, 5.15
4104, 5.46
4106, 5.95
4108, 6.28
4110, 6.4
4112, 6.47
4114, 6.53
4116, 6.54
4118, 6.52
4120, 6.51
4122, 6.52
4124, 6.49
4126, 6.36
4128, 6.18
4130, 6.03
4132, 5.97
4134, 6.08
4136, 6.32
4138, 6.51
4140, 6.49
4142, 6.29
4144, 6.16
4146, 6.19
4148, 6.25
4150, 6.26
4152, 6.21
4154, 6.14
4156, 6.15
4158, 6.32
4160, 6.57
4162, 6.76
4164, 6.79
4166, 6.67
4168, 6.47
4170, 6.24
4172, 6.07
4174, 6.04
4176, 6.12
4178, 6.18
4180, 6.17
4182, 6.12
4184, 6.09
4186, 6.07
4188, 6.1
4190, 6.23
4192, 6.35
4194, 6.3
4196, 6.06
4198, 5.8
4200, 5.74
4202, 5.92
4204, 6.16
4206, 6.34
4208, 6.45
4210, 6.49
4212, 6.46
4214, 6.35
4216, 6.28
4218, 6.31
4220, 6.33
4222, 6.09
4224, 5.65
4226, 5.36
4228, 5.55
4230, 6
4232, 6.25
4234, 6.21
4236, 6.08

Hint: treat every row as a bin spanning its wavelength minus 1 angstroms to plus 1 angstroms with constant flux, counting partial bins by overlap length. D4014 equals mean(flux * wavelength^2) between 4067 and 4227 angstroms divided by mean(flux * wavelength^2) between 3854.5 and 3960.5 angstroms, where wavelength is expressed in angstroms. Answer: 1.8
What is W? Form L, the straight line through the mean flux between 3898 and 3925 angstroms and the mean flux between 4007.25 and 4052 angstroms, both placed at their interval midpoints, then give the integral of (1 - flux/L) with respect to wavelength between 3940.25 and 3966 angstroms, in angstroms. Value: 5.5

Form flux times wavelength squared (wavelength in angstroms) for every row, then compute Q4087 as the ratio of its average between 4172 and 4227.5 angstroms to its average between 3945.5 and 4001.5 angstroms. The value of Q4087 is 1.50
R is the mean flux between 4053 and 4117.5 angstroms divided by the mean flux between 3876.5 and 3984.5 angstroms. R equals 1.57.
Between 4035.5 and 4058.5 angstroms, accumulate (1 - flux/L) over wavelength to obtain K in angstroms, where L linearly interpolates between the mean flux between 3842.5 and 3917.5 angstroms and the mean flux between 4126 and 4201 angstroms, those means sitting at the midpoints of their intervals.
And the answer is -2.9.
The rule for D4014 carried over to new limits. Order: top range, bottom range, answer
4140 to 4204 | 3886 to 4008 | 1.63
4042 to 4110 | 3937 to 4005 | 1.42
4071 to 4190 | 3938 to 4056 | 1.28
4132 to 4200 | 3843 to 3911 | 1.75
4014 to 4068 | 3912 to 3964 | 1.72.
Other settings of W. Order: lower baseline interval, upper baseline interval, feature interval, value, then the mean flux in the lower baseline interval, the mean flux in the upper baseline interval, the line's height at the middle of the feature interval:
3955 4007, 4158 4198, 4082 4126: -4.7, 4.68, 6.27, 5.67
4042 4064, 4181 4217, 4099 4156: -1.4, 5.91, 6.18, 6.05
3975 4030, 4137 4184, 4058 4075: 0.5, 5.84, 6.31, 6.03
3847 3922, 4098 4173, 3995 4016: -3.3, 4.21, 6.25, 5.19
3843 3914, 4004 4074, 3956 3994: 7.6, 4.16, 6.04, 5.29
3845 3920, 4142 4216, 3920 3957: 9.6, 4.21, 6.25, 4.59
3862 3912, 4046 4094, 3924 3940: 8.0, 4.15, 6.1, 4.63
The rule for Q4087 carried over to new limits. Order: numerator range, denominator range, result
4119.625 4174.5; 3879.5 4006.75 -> 1.65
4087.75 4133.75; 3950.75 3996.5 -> 1.51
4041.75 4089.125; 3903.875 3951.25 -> 1.74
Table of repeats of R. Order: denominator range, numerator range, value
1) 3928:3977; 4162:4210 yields 1.92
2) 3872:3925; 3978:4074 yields 1.39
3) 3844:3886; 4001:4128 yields 1.56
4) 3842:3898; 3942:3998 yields 1.11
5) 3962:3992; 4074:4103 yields 1.49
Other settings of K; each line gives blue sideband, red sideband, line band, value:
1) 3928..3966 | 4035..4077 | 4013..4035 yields -3.9 angstroms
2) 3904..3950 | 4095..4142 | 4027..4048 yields -3.9 angstroms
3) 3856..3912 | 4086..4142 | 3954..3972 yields 5.8 angstroms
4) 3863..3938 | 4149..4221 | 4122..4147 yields -1.9 angstroms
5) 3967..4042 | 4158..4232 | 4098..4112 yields 0.2 angstroms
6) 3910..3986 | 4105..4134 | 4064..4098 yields -2.6 angstroms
